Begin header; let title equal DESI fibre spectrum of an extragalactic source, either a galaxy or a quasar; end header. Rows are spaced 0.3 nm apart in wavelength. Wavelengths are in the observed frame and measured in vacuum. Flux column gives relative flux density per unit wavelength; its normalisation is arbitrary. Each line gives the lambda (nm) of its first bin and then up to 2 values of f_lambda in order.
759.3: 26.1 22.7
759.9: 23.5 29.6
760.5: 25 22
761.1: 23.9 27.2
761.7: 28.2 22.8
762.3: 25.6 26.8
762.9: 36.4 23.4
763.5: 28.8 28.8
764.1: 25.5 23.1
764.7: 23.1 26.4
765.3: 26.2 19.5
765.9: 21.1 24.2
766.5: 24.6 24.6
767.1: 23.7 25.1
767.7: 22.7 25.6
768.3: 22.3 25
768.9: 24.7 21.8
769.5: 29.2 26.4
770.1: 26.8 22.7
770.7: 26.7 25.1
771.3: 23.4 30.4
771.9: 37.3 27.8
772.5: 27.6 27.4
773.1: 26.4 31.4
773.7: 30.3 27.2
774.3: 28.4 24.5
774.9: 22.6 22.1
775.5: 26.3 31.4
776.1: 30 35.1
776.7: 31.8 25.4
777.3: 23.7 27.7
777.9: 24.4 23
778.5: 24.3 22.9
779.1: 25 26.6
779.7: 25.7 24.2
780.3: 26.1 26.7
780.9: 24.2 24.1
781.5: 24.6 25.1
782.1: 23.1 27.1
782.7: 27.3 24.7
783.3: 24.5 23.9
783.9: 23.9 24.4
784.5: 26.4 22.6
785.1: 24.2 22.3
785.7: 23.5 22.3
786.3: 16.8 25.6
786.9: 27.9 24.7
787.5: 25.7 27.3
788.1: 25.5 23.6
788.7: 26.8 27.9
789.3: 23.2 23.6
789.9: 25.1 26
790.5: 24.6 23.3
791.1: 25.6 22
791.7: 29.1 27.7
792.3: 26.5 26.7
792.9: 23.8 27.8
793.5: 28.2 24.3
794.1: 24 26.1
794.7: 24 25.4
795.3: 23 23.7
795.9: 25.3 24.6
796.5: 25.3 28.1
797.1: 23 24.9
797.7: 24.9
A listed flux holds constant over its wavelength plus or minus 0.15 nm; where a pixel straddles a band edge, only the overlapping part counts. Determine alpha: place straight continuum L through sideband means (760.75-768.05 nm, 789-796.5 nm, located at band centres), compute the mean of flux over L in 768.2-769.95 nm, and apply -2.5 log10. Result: 0.01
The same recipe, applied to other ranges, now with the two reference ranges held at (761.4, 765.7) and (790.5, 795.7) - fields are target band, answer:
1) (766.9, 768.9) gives 0.083 mag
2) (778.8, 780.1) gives 0.025 mag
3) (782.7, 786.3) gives 0.082 mag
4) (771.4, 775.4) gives -0.080 mag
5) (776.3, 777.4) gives -0.126 mag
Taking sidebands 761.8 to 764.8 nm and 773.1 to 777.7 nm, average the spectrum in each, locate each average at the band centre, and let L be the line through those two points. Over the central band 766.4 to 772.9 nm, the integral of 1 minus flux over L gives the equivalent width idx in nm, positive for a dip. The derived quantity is 0.30 nm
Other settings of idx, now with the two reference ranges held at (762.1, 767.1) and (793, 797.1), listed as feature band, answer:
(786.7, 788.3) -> -0.05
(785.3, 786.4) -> 0.17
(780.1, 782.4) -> 0.03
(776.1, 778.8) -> -0.16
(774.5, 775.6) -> 0.07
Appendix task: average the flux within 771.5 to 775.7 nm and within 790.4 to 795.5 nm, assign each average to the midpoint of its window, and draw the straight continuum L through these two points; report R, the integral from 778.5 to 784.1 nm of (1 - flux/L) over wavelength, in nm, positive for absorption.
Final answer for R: 0.399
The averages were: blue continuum 27.8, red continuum 25.4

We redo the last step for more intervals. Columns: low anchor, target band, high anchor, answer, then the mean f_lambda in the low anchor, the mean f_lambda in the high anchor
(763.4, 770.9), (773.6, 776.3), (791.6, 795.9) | -0.223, 24.7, 25.7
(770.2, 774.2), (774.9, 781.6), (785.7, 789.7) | 0.151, 28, 24.7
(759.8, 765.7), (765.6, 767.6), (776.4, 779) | 0.182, 25.9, 26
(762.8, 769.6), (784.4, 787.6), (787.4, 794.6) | 0.214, 24.9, 25.6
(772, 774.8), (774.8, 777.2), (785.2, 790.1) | -0.070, 28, 24.5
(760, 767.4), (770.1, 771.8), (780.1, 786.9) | -0.074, 25.4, 24.3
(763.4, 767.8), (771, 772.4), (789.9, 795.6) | -0.254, 24.5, 25.4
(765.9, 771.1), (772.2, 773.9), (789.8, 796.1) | -0.255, 24.7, 25.3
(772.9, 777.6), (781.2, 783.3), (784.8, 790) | 0.053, 27.8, 24.4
